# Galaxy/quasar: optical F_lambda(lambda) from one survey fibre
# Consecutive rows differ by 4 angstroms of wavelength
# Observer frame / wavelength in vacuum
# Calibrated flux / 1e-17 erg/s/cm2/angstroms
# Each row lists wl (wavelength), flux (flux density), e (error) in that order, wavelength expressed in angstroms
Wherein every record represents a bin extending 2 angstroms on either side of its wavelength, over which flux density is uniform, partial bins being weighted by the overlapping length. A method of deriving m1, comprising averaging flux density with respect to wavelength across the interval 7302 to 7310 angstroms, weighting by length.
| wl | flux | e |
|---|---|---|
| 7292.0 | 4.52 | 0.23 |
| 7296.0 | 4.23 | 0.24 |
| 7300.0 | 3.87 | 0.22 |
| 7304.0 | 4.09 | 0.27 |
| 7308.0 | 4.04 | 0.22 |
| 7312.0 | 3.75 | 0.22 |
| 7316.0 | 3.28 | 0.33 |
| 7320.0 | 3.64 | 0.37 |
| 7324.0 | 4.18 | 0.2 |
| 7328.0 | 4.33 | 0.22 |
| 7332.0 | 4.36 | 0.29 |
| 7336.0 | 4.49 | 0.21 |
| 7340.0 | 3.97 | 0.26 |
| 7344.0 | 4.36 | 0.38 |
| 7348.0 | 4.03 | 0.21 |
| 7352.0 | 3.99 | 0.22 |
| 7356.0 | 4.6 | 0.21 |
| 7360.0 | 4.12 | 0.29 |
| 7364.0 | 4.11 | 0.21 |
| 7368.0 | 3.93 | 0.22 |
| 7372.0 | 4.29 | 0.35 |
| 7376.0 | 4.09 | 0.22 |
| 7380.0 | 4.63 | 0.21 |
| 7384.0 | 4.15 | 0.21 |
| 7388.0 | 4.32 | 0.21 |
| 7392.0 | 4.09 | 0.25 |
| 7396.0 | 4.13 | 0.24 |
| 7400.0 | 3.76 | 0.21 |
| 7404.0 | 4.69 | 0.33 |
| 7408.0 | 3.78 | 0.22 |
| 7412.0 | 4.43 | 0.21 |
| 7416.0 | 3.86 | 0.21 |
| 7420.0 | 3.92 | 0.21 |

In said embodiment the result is 4.06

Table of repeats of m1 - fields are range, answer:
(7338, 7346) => 4.17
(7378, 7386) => 4.39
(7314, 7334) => 3.96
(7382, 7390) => 4.24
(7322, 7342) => 4.27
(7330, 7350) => 4.24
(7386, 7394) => 4.21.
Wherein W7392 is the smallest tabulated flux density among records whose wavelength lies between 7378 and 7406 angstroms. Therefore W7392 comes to 3.76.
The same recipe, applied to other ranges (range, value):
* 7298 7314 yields 3.75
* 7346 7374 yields 3.93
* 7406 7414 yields 3.78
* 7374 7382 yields 4.09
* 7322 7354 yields 3.97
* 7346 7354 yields 3.99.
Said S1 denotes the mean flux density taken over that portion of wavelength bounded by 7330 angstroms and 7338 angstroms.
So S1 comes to 4.43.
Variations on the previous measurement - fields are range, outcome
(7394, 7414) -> 4.16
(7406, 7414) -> 4.1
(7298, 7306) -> 3.98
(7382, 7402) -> 4.09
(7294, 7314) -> 4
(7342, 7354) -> 4.13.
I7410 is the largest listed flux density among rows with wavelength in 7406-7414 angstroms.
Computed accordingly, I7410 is 4.43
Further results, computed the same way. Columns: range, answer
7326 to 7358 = 4.6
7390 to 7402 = 4.13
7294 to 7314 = 4.23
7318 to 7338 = 4.49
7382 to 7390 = 4.32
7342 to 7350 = 4.36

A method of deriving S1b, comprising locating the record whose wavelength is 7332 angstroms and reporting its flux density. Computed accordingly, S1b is 4.36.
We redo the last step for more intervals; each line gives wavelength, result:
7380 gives 4.63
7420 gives 3.92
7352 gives 3.99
